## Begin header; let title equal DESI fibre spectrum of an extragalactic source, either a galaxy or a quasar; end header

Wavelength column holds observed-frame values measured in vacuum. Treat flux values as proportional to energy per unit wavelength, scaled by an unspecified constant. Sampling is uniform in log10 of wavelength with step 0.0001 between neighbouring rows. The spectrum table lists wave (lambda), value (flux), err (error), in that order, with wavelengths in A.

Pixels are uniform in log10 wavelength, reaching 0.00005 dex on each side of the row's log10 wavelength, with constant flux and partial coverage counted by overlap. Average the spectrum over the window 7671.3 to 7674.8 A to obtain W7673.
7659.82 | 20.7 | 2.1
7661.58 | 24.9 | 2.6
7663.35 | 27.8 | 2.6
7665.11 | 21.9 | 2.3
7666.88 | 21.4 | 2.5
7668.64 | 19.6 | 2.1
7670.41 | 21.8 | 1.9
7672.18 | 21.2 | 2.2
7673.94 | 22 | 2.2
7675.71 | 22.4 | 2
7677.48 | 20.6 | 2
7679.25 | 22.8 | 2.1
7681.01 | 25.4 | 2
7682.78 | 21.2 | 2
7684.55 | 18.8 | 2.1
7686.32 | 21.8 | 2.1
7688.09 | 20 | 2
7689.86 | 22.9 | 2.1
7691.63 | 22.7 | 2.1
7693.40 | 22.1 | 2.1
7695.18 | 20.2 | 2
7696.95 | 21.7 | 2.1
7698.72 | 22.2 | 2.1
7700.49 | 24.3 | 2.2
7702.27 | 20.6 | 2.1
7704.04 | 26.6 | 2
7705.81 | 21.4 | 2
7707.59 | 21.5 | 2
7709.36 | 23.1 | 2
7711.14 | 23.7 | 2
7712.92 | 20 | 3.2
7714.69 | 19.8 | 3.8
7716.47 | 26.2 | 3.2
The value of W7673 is 21.6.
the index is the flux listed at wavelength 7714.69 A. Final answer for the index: 19.8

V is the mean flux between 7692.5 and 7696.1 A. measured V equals 21.1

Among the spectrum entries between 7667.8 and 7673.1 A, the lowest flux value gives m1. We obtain 19.6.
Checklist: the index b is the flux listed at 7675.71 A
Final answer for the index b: 22.4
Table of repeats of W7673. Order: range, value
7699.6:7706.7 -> 23.2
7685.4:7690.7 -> 21.5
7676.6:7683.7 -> 22.5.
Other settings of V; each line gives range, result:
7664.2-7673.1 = 21.2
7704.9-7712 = 22.4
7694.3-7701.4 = 22.1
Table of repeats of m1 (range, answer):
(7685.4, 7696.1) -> 20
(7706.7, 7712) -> 21.5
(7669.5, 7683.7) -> 20.6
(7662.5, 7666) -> 21.9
